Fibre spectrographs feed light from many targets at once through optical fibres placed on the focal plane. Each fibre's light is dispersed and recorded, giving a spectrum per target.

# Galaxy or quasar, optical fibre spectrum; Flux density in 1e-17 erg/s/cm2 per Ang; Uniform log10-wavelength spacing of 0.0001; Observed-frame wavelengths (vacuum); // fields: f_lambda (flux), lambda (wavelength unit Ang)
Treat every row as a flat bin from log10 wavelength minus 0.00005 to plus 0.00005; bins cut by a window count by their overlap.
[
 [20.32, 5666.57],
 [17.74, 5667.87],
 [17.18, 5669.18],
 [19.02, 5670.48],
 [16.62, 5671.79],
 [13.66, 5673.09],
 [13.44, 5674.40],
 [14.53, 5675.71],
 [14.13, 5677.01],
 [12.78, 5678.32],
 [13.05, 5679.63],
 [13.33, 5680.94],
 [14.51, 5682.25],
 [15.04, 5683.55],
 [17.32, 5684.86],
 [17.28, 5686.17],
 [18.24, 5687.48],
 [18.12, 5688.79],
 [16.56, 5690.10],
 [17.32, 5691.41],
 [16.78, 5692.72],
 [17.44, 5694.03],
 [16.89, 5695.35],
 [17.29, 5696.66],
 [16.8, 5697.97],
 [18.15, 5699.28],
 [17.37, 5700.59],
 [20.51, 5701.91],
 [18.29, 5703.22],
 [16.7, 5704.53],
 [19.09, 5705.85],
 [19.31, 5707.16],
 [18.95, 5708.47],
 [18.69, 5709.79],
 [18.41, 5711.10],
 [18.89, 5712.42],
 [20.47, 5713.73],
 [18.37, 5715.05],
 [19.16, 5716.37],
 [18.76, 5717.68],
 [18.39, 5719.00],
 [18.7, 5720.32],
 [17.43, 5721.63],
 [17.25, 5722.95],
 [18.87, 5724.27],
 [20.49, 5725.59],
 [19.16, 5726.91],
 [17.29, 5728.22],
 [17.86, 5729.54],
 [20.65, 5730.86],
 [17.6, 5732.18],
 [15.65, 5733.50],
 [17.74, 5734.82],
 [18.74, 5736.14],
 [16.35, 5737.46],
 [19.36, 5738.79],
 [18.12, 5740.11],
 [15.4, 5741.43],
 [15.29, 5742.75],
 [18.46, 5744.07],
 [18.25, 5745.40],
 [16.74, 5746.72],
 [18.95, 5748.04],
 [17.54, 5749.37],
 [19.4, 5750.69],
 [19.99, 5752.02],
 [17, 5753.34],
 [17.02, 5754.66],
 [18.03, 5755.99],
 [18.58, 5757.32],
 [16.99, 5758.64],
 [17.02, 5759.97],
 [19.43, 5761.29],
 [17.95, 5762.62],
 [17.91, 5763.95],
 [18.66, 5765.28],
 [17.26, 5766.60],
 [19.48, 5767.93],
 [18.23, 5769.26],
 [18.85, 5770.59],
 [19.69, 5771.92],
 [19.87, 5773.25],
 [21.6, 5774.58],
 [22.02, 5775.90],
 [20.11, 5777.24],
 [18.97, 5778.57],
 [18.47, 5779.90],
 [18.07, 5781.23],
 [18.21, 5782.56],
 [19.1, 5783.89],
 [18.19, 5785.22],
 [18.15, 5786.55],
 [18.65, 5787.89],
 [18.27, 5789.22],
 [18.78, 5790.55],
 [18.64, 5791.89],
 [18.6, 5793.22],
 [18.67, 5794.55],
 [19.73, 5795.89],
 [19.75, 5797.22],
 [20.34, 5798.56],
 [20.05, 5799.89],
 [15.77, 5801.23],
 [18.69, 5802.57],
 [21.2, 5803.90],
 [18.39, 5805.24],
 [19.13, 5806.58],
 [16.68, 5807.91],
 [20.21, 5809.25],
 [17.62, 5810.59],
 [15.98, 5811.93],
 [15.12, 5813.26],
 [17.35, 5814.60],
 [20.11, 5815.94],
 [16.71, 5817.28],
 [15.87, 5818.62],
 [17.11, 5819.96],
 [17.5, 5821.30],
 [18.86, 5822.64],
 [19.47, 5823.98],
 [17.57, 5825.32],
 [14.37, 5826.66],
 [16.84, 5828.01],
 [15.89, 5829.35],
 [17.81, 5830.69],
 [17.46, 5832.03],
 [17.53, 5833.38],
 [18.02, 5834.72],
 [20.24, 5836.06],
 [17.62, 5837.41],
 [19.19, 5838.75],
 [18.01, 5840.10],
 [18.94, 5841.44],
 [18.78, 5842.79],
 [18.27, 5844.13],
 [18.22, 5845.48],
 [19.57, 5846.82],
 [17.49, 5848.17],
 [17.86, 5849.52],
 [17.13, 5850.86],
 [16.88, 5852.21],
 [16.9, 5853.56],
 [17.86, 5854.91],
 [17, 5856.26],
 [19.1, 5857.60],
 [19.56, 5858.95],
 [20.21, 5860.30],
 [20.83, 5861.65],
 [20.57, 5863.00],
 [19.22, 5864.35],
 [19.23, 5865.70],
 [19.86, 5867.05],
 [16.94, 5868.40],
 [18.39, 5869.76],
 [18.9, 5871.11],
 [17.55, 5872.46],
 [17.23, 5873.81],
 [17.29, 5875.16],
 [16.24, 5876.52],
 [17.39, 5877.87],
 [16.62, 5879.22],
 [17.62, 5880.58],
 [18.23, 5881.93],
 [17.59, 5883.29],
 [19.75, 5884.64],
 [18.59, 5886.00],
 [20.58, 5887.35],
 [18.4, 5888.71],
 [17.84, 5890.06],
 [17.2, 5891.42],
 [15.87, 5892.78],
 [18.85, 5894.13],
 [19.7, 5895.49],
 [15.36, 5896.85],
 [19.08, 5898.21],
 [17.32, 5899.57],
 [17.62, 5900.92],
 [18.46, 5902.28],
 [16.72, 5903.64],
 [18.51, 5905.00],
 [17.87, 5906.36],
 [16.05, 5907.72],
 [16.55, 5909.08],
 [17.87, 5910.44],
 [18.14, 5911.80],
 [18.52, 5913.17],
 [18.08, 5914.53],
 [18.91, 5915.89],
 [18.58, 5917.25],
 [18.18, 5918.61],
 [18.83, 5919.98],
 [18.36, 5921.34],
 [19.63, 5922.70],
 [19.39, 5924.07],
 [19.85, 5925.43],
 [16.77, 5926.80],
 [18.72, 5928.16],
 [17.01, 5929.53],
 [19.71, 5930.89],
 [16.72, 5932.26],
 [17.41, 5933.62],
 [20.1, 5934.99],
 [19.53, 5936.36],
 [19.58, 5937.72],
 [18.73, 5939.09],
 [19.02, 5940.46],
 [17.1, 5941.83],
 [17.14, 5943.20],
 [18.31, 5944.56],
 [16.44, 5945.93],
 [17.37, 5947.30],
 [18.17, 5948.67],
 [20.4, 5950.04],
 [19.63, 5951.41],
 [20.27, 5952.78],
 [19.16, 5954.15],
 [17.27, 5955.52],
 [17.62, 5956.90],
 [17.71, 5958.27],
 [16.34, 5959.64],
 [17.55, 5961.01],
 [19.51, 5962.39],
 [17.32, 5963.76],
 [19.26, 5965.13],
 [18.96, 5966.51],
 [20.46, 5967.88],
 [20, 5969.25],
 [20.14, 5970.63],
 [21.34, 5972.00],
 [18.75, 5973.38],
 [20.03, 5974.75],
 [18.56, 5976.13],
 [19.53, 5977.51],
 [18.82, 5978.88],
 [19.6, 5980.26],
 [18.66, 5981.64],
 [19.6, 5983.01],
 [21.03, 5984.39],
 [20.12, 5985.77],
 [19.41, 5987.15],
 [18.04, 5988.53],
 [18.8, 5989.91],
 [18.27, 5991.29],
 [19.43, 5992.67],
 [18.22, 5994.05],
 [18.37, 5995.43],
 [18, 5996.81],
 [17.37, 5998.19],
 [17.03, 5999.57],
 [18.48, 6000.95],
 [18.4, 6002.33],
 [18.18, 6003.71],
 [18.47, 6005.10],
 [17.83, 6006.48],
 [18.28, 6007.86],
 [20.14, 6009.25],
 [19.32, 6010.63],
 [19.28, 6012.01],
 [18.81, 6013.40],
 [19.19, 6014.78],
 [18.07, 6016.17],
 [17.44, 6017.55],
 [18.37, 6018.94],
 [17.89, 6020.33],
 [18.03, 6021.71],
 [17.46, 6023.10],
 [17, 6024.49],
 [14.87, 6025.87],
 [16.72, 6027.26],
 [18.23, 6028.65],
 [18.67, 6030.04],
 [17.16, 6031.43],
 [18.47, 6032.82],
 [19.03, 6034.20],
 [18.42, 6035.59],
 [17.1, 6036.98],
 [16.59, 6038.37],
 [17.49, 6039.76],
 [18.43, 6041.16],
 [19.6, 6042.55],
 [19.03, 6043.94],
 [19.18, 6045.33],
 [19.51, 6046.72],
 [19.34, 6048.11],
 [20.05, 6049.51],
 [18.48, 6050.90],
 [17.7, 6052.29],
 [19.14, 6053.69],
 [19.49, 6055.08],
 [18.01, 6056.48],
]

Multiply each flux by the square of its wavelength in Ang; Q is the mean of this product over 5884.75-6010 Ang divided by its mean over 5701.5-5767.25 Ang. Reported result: 1.1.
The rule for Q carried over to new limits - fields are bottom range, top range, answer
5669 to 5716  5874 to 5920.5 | 1.13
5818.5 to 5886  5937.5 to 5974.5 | 1.07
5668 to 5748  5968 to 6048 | 1.18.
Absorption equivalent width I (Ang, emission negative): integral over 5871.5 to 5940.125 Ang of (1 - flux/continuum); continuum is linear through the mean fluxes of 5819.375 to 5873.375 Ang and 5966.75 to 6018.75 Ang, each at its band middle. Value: 1.5 Ang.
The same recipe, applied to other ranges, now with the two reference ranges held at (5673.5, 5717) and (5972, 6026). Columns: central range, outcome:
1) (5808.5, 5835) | 0.51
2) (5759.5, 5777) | -1.71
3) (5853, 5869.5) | -0.95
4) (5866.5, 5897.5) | 0.18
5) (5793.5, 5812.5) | -1.23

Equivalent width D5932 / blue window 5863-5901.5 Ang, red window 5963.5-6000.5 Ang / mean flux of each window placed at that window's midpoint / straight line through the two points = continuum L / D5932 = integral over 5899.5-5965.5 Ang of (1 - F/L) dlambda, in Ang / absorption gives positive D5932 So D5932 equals 1.2 Ang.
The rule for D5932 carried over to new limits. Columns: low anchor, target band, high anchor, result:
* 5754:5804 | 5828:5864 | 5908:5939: 0.6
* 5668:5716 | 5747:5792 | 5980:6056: -3.5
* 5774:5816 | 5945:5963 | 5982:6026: 0.3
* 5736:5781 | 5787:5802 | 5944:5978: -0.3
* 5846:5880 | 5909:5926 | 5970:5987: 0.3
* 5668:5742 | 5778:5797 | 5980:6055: -1.0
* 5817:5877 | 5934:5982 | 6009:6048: -1.7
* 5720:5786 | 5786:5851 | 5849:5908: 0.3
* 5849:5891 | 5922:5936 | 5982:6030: -0.2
